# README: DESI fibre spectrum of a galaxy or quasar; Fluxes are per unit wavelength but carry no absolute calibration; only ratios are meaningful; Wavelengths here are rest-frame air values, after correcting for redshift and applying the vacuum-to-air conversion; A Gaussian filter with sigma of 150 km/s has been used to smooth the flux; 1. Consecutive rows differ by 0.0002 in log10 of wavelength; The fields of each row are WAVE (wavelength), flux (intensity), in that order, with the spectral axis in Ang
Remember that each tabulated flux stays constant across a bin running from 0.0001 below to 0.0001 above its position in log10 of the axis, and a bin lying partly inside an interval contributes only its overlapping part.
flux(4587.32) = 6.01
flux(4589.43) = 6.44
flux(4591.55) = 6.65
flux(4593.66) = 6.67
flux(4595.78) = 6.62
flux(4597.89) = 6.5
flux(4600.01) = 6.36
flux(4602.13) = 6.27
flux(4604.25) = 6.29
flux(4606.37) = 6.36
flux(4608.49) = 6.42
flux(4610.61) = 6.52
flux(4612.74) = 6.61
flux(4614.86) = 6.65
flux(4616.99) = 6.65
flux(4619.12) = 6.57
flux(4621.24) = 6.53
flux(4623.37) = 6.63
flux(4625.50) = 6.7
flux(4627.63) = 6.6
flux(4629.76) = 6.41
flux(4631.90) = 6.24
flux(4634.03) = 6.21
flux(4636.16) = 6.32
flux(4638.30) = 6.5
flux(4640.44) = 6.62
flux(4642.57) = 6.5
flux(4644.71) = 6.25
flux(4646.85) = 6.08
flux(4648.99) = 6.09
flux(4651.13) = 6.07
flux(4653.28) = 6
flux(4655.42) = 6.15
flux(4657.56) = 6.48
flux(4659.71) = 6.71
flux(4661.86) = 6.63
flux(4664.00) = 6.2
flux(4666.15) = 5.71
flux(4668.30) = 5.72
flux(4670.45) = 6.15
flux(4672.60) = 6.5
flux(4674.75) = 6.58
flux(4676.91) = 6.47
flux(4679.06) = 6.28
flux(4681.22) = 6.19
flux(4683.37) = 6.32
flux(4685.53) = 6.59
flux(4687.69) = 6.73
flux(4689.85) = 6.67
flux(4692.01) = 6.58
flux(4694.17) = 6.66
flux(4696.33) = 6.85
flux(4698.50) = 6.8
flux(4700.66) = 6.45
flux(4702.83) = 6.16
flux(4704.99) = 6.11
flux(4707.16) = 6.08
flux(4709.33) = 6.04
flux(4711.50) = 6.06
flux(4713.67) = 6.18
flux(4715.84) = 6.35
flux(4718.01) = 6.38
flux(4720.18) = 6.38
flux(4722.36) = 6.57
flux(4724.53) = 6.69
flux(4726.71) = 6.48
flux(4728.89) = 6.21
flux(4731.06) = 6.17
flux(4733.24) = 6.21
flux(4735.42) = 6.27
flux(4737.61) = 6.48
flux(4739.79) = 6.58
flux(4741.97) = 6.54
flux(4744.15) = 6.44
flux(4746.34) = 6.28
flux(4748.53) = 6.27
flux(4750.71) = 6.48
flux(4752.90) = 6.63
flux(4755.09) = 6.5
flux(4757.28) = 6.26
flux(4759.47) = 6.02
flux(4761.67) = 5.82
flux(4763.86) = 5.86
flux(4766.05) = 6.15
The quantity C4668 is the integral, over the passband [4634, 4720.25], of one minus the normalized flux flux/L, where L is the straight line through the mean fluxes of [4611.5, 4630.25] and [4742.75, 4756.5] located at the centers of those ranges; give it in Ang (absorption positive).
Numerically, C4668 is 2.5 Ang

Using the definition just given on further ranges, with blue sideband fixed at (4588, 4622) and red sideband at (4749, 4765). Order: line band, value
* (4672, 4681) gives -0.08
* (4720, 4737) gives -0.26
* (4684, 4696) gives -0.56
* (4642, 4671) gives 0.99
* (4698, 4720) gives 0.22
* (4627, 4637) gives 0.17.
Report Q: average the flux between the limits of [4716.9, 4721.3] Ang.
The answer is 6.38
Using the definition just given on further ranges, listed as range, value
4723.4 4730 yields 6.47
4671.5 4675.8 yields 6.54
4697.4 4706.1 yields 6.38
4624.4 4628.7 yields 6.65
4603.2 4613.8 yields 6.44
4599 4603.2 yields 6.31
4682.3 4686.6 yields 6.45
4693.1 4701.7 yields 6.69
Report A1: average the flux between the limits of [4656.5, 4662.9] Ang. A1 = 6.6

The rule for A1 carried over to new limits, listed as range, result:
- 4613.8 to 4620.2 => 6.63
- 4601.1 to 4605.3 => 6.28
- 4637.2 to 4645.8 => 6.46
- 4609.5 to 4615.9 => 6.59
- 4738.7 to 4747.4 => 6.46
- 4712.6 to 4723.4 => 6.37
